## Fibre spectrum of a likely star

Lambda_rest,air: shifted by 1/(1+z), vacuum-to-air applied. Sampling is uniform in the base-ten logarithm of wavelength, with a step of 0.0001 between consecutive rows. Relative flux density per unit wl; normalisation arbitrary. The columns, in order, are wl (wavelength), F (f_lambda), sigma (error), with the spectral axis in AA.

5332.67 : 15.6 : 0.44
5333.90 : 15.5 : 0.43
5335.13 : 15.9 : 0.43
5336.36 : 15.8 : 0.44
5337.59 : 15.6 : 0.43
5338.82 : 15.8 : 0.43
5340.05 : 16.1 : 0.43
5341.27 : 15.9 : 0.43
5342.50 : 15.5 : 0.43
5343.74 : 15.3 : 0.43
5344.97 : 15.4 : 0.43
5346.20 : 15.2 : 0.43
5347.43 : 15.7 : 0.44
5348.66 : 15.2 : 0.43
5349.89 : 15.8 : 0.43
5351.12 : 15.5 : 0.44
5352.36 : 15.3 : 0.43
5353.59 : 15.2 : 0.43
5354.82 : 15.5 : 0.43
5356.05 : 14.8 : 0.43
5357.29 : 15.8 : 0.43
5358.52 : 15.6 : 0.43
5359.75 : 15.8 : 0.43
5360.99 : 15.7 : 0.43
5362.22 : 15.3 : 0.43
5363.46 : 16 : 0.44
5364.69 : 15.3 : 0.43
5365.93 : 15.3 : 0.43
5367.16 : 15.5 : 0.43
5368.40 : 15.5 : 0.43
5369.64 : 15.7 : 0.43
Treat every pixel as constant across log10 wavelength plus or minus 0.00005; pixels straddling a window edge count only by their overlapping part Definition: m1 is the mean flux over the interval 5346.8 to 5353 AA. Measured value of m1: 15.5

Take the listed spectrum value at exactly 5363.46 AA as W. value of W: 16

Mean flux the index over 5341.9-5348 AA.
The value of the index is 15.4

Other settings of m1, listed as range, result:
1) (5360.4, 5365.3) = 15.6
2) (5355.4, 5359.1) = 15.4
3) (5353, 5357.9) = 15.3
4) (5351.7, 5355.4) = 15.3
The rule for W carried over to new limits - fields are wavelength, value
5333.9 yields 15.5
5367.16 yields 15.5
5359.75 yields 15.8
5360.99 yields 15.7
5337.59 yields 15.6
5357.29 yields 15.8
